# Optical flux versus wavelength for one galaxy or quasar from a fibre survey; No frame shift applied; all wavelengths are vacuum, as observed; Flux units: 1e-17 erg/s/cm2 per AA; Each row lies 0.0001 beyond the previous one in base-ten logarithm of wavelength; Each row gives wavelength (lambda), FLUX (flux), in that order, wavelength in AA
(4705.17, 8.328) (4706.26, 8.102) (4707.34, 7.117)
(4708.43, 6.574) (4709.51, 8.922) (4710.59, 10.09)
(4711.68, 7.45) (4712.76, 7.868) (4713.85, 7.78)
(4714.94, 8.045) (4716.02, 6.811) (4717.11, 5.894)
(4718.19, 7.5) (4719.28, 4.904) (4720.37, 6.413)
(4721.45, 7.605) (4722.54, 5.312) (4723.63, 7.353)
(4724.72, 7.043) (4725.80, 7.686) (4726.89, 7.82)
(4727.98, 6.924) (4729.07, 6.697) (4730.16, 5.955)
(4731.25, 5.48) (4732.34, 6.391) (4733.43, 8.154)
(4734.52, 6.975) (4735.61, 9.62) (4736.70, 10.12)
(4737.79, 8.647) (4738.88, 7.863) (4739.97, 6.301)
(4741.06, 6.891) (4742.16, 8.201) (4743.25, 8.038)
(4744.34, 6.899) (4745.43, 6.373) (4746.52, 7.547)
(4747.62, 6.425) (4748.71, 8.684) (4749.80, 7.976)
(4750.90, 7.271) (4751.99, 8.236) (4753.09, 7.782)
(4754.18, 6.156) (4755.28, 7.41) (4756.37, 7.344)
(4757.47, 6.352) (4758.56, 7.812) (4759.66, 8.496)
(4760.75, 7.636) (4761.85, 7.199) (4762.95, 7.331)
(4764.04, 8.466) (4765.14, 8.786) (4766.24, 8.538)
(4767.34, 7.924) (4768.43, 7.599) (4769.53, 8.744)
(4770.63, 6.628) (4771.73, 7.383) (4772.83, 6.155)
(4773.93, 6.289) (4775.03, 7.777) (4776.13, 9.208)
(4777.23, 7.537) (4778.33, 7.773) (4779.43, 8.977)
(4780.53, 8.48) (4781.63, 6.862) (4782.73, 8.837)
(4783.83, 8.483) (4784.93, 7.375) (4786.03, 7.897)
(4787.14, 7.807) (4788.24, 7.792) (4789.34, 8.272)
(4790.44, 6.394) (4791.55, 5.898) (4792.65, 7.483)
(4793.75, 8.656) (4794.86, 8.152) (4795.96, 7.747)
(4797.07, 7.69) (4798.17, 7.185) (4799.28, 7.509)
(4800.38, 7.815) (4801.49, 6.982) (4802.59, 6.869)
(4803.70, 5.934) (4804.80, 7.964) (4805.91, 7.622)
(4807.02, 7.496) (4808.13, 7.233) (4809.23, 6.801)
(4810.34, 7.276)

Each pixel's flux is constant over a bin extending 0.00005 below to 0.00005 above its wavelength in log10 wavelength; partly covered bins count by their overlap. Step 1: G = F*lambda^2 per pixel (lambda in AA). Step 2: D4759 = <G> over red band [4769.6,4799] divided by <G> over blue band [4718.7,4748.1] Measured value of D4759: 1.09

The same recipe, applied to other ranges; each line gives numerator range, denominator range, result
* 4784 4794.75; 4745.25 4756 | 1.04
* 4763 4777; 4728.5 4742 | 1.06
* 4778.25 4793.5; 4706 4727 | 1.10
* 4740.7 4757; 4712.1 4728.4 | 1.07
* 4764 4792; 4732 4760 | 1.03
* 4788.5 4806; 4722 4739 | 1.03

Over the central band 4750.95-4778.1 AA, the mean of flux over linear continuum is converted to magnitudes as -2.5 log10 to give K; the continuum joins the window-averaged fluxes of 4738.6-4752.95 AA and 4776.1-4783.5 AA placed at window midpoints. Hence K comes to 0.03 mag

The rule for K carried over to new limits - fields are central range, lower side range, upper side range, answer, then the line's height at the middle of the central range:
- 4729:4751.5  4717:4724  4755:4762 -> -0.07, 6.98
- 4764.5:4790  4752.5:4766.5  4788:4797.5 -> -0.04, 7.59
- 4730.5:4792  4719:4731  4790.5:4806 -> -0.09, 7.03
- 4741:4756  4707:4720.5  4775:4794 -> 0.02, 7.6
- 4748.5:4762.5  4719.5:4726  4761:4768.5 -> 0.03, 7.72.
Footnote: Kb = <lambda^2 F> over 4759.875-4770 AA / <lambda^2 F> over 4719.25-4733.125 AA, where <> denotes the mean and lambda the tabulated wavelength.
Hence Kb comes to 1.22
